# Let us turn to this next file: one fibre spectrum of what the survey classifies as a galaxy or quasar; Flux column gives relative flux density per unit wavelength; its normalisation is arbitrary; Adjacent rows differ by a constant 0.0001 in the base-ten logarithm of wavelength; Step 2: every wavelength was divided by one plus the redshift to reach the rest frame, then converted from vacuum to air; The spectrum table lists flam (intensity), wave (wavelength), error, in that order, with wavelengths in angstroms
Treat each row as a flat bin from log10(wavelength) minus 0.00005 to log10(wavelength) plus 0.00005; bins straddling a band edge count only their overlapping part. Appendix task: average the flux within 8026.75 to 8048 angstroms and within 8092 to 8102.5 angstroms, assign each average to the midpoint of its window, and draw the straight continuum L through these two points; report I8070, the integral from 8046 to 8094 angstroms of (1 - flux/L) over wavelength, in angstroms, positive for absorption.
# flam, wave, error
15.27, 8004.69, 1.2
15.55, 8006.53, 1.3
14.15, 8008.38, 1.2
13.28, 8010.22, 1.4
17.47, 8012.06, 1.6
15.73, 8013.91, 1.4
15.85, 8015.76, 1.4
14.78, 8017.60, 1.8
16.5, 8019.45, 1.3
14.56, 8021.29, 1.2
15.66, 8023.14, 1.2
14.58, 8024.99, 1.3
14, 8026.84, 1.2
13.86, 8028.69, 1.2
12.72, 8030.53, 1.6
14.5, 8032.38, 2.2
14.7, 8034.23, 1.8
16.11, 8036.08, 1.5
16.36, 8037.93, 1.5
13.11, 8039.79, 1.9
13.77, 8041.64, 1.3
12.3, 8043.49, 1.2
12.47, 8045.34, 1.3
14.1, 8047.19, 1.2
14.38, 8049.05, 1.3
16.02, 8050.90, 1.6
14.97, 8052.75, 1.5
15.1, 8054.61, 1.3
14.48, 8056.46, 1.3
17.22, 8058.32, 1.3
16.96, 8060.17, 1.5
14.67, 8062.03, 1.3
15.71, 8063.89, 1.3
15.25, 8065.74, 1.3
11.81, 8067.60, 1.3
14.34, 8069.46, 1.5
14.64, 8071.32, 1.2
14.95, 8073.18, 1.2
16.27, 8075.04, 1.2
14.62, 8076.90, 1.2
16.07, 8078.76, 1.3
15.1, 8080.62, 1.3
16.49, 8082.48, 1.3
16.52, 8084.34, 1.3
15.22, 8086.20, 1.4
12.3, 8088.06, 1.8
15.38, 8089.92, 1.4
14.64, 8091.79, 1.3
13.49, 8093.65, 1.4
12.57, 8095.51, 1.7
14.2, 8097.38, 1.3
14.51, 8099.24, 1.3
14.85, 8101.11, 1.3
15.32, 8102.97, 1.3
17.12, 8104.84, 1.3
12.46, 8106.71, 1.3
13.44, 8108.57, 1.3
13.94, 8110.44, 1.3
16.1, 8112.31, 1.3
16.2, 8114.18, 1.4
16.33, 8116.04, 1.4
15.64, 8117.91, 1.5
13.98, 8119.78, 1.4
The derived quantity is -3.4 angstroms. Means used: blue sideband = 14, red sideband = 14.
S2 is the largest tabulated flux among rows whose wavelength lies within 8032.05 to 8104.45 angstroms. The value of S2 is 17.22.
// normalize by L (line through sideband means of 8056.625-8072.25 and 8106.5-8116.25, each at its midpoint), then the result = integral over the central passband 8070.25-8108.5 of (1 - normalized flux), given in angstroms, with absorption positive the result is 0.3 angstroms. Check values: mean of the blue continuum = 15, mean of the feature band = 14.8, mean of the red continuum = 14.8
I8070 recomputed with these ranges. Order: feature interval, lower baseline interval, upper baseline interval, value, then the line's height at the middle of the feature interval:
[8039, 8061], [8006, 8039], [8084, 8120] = 0.5 angstroms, 14.9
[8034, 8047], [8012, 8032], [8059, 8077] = 0.8 angstroms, 15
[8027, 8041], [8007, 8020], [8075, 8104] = 0.7 angstroms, 15.2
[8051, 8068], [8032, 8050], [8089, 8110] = -1.3 angstroms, 14.2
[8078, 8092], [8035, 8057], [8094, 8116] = -0.6 angstroms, 14.6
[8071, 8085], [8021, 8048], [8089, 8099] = -1.5 angstroms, 14.1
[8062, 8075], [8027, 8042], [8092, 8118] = 0.0 angstroms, 14.5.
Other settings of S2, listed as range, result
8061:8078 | 16.27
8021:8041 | 16.36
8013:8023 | 16.5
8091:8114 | 17.12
